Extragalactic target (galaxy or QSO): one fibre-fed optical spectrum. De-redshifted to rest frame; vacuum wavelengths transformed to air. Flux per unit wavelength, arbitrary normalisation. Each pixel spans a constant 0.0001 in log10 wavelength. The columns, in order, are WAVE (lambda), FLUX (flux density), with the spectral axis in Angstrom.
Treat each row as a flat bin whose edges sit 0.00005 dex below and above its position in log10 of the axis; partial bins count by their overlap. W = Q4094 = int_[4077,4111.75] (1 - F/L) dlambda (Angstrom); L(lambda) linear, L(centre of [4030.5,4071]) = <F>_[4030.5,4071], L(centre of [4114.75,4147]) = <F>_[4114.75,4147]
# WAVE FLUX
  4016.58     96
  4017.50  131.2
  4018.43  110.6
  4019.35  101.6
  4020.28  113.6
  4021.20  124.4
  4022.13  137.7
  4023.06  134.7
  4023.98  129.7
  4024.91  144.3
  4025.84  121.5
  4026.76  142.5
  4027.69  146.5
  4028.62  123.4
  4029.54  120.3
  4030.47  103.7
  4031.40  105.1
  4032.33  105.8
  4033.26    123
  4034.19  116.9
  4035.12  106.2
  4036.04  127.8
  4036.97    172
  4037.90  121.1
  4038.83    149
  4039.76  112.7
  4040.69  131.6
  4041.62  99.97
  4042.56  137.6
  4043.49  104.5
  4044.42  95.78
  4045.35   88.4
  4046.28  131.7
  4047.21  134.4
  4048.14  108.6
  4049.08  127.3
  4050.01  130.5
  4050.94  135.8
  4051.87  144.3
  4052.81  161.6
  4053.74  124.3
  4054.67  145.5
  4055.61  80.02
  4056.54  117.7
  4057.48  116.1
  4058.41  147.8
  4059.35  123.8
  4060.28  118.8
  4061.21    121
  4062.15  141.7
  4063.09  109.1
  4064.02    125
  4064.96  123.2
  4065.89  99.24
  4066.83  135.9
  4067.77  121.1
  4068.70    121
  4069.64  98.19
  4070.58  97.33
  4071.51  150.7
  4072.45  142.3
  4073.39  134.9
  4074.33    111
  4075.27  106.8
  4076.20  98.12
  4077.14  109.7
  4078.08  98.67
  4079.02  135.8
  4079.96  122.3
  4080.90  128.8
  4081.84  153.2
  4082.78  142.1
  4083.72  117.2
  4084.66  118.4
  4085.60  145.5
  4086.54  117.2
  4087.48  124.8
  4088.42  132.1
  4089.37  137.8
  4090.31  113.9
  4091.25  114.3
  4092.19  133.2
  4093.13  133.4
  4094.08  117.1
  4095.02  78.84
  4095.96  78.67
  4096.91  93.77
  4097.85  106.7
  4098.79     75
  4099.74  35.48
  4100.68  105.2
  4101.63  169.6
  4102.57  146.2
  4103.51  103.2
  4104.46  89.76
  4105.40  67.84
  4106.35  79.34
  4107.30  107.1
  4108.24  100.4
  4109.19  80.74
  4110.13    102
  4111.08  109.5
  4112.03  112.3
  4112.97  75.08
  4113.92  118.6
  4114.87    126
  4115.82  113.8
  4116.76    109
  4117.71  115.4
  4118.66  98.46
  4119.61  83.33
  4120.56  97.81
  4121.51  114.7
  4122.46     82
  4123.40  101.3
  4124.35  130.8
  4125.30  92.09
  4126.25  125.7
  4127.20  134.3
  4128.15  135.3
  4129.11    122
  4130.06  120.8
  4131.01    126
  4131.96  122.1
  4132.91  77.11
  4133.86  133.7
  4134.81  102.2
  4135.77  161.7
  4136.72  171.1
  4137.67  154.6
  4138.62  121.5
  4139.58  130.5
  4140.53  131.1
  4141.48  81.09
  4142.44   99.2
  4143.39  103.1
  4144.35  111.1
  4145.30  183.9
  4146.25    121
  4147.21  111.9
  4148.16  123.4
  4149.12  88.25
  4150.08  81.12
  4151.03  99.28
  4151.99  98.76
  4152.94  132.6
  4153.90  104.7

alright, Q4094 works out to 2.46 Angstrom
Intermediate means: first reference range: 122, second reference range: 119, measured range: 111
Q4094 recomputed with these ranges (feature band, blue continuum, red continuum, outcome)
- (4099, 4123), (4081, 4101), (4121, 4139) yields 3.39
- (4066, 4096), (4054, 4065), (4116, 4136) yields -0.48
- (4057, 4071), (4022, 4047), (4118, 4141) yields 0.25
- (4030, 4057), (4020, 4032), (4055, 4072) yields 0.25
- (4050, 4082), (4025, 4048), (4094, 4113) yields -3.58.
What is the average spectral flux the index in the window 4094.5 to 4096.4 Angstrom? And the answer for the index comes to 80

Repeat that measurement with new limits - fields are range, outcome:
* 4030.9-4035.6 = 111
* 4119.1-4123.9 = 96.1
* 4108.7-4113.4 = 96.2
